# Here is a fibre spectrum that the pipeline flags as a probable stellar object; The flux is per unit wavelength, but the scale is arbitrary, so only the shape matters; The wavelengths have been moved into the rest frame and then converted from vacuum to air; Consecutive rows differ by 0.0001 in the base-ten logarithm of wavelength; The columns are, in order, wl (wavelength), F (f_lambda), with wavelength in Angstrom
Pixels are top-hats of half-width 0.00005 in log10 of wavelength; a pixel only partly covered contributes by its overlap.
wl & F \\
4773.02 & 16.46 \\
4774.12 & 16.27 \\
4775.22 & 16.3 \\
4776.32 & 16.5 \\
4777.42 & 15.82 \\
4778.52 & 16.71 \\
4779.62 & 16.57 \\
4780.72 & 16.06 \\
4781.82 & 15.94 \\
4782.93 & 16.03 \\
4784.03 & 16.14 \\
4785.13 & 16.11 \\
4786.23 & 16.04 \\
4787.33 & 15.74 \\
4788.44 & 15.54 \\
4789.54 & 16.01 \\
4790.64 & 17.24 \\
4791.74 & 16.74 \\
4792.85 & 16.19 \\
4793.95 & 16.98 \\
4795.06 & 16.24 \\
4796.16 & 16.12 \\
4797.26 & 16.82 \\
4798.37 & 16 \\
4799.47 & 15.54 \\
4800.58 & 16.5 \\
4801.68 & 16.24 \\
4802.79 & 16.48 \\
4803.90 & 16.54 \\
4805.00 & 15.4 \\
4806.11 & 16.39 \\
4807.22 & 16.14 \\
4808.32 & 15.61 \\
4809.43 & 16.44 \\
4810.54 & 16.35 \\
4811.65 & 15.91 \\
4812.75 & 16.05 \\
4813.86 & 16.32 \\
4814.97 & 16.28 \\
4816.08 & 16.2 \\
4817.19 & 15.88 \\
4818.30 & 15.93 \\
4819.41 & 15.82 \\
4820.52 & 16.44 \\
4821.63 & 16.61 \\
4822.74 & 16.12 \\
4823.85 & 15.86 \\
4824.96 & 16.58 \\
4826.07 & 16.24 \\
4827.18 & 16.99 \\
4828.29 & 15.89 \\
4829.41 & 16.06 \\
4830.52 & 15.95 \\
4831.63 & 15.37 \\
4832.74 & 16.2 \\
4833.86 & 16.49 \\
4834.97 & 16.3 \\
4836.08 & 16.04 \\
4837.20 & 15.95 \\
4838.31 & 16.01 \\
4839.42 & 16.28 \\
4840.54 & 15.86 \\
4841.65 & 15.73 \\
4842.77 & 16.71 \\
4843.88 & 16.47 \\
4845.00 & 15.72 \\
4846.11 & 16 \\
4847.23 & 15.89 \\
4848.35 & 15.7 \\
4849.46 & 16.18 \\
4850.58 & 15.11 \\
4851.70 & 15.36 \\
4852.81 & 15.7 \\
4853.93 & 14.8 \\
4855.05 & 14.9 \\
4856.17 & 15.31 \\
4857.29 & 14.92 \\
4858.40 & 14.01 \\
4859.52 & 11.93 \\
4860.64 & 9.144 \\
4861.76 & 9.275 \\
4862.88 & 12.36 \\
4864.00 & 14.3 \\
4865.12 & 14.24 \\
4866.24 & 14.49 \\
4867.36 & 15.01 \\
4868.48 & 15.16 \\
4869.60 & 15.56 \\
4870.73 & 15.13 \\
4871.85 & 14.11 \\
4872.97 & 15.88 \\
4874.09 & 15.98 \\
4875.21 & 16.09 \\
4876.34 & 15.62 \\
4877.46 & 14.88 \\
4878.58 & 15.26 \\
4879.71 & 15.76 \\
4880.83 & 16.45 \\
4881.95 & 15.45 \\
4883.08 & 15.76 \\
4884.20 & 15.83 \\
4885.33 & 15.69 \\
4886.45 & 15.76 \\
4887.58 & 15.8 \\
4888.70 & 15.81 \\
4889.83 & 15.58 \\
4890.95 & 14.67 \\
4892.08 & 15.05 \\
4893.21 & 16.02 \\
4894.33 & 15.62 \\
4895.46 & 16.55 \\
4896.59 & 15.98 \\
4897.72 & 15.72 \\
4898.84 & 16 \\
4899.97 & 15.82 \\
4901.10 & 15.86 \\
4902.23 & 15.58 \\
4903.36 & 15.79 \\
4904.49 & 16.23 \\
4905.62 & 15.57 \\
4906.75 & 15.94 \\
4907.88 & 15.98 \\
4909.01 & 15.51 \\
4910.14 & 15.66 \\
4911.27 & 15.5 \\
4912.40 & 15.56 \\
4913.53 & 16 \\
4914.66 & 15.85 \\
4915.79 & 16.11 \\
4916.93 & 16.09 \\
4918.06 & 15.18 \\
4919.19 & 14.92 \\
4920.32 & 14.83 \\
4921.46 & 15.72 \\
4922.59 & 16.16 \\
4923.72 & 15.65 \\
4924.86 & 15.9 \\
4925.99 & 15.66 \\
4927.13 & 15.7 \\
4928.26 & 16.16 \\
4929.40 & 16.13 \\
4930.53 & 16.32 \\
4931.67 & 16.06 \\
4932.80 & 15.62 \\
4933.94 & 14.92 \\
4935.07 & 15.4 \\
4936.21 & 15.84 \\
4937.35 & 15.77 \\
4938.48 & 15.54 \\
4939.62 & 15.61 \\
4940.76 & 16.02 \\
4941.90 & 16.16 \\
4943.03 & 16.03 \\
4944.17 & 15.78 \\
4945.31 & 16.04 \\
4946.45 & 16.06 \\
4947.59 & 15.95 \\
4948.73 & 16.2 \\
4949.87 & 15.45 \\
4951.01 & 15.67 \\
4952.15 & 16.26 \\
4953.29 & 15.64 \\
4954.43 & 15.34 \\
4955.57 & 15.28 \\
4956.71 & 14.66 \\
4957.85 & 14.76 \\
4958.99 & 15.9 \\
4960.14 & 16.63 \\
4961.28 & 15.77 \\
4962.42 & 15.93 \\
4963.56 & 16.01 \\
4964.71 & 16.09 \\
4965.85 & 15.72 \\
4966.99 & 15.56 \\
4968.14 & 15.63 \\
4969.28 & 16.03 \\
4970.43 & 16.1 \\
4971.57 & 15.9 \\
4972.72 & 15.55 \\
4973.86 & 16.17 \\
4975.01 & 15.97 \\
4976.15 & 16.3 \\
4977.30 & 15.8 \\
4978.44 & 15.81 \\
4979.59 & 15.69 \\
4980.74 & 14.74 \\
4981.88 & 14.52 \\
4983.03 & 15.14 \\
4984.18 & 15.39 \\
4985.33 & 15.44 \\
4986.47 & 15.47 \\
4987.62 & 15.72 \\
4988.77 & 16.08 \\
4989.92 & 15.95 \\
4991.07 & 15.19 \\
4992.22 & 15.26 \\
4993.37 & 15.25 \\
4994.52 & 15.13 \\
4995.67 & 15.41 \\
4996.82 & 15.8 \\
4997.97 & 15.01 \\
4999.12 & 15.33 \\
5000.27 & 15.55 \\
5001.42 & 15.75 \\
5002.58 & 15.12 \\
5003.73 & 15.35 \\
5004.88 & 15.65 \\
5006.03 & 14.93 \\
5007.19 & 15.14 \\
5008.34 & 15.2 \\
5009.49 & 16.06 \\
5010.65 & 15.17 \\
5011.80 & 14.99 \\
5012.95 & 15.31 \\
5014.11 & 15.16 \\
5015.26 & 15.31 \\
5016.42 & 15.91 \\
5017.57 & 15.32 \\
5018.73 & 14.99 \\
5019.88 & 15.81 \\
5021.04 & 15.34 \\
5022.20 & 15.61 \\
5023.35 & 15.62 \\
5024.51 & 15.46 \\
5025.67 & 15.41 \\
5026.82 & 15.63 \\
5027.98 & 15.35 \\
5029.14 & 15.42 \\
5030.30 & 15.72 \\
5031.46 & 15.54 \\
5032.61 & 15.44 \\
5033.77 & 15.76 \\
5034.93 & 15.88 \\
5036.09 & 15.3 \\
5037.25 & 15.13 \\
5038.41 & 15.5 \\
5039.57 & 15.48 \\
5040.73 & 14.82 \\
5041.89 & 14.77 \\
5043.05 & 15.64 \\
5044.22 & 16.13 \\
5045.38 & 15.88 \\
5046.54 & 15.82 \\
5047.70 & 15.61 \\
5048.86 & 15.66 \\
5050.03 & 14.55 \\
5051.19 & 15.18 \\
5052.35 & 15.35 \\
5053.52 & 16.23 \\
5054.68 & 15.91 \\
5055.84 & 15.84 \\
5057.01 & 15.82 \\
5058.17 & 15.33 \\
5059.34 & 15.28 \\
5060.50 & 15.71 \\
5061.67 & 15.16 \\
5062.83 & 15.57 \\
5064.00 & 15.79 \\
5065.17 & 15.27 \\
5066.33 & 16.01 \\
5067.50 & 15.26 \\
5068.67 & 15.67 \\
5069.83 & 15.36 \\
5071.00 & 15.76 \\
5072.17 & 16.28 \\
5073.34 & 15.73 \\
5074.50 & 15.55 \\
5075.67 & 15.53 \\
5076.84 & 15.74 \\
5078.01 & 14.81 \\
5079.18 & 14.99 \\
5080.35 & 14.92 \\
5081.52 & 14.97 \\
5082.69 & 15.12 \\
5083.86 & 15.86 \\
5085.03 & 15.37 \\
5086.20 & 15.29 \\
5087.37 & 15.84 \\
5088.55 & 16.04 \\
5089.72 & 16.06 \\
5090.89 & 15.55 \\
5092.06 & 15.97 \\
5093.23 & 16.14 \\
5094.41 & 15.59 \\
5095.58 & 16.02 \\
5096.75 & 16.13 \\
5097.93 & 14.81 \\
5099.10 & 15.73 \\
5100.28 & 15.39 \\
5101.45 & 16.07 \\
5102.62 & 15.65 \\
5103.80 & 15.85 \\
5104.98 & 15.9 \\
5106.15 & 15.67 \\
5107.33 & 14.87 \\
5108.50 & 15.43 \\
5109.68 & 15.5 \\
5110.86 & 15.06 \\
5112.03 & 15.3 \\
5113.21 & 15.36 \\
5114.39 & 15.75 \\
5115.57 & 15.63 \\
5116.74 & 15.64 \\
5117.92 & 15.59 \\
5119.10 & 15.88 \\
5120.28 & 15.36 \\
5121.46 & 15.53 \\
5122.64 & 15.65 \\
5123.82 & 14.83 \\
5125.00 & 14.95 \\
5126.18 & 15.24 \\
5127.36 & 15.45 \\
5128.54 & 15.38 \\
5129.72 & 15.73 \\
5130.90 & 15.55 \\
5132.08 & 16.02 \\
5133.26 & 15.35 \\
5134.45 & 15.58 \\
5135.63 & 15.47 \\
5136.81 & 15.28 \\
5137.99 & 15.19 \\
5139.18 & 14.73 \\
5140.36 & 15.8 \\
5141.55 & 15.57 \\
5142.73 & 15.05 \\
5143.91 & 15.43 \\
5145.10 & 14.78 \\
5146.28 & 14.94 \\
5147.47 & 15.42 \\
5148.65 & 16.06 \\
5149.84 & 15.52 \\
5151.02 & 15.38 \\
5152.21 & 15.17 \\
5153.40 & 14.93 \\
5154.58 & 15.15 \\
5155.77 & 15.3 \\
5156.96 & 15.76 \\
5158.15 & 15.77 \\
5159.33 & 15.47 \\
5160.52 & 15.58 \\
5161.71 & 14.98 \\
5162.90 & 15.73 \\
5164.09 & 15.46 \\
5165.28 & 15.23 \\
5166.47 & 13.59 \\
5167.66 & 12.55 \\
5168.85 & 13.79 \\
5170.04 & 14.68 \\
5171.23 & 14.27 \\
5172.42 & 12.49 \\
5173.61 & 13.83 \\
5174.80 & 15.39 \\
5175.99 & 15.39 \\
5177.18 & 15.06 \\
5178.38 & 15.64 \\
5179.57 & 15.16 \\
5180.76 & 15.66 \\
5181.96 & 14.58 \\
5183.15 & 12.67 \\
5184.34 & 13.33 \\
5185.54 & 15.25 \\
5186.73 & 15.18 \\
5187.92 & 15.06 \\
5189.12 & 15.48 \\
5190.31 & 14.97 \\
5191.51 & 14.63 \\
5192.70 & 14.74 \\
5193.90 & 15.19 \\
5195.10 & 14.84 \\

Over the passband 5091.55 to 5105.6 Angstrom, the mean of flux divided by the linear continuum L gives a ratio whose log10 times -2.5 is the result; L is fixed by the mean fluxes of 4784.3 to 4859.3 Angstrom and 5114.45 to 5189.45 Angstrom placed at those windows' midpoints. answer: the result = -0.04 mag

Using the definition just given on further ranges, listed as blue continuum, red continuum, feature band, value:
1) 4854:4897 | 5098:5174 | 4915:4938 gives -0.054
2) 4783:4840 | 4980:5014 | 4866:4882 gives 0.034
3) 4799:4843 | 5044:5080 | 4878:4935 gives 0.014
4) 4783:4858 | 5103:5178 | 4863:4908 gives 0.025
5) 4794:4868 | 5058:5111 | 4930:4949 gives -0.018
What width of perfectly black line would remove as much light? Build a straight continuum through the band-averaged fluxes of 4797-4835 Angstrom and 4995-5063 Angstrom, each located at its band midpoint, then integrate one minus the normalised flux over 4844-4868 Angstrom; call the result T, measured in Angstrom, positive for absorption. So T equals 2.5 Angstrom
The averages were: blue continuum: 16.2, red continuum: 15.5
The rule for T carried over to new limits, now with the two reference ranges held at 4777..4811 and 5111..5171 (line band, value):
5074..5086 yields 0.1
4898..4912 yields 0.1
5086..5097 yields -0.3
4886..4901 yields 0.2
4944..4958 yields 0.1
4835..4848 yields 0.0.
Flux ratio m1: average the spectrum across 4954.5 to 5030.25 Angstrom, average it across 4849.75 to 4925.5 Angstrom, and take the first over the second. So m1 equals 1.02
